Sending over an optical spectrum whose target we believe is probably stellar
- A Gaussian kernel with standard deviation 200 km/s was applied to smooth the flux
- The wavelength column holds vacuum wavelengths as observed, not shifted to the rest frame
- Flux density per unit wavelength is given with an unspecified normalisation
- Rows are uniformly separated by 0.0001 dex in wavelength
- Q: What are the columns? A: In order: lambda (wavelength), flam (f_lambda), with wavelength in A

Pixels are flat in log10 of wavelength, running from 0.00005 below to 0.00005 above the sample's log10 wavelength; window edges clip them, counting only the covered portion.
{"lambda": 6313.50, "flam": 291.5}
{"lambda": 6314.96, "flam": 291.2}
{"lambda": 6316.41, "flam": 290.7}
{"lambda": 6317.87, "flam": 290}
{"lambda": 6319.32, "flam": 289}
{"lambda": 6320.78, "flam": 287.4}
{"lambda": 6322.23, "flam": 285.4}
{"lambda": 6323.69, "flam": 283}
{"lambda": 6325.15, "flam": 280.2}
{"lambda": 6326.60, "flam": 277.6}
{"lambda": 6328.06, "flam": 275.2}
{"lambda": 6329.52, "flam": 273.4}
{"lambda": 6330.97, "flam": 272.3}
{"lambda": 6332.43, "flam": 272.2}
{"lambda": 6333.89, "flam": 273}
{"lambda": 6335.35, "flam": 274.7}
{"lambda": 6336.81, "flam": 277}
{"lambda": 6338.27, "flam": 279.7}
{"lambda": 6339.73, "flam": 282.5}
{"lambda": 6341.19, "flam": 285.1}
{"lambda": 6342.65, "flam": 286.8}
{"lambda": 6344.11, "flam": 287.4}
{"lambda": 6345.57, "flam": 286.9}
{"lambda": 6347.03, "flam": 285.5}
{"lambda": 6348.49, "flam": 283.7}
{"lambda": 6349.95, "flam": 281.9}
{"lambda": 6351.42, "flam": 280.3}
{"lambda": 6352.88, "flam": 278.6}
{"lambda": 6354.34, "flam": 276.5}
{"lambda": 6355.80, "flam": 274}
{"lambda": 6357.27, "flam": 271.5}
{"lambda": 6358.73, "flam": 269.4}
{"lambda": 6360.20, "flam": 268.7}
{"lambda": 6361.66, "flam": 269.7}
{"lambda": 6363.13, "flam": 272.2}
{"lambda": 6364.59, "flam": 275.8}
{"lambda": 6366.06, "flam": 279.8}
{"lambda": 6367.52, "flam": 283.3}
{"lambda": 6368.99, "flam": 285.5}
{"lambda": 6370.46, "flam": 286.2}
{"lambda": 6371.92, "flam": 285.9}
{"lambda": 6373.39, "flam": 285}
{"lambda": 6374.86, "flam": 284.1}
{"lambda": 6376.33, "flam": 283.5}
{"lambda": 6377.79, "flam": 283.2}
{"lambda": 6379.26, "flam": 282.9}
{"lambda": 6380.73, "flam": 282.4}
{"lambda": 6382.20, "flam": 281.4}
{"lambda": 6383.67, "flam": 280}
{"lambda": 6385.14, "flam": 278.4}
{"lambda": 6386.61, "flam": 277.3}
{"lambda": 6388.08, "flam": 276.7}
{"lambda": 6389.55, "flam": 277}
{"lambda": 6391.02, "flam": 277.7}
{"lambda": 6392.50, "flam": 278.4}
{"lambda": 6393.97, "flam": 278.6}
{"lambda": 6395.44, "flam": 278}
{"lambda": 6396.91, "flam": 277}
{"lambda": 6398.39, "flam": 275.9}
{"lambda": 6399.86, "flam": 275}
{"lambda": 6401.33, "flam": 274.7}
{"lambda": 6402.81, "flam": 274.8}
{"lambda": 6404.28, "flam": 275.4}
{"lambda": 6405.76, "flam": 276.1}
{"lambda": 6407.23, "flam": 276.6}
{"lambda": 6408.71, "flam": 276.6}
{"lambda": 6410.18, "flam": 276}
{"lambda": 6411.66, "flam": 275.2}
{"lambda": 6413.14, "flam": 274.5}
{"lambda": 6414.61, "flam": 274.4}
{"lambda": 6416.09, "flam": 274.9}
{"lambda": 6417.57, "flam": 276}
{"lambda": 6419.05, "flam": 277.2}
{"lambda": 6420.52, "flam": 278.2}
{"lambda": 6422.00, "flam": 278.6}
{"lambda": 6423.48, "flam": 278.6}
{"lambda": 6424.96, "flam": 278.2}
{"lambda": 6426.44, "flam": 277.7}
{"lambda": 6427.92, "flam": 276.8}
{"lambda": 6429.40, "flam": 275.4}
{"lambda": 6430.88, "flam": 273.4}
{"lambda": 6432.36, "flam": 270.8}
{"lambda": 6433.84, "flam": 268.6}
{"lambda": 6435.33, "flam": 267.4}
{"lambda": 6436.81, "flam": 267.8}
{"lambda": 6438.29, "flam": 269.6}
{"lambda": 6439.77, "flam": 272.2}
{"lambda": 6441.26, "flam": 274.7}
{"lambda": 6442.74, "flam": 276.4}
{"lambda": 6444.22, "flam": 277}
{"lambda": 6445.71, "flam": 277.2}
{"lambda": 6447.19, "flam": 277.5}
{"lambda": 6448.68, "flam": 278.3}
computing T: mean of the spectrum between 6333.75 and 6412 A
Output 279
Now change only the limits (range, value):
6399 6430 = 276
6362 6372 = 281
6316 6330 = 283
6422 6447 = 274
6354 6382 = 279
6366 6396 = 281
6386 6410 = 277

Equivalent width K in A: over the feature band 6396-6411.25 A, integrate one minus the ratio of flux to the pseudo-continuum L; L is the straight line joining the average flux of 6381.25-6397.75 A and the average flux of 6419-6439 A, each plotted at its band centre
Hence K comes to 0.0 A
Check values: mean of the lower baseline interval 278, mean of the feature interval 276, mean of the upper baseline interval 274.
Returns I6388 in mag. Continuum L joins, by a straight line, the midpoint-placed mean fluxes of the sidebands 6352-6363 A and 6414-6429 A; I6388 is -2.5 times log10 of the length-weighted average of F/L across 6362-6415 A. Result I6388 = -0.02 mag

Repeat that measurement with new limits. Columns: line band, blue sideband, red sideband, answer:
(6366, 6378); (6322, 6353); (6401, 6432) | -0.024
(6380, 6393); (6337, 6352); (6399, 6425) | 0.001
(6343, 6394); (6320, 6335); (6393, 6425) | -0.010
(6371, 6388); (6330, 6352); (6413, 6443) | -0.017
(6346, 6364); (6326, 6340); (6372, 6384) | 0.011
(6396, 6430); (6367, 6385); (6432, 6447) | 0.003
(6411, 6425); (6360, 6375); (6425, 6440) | -0.010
